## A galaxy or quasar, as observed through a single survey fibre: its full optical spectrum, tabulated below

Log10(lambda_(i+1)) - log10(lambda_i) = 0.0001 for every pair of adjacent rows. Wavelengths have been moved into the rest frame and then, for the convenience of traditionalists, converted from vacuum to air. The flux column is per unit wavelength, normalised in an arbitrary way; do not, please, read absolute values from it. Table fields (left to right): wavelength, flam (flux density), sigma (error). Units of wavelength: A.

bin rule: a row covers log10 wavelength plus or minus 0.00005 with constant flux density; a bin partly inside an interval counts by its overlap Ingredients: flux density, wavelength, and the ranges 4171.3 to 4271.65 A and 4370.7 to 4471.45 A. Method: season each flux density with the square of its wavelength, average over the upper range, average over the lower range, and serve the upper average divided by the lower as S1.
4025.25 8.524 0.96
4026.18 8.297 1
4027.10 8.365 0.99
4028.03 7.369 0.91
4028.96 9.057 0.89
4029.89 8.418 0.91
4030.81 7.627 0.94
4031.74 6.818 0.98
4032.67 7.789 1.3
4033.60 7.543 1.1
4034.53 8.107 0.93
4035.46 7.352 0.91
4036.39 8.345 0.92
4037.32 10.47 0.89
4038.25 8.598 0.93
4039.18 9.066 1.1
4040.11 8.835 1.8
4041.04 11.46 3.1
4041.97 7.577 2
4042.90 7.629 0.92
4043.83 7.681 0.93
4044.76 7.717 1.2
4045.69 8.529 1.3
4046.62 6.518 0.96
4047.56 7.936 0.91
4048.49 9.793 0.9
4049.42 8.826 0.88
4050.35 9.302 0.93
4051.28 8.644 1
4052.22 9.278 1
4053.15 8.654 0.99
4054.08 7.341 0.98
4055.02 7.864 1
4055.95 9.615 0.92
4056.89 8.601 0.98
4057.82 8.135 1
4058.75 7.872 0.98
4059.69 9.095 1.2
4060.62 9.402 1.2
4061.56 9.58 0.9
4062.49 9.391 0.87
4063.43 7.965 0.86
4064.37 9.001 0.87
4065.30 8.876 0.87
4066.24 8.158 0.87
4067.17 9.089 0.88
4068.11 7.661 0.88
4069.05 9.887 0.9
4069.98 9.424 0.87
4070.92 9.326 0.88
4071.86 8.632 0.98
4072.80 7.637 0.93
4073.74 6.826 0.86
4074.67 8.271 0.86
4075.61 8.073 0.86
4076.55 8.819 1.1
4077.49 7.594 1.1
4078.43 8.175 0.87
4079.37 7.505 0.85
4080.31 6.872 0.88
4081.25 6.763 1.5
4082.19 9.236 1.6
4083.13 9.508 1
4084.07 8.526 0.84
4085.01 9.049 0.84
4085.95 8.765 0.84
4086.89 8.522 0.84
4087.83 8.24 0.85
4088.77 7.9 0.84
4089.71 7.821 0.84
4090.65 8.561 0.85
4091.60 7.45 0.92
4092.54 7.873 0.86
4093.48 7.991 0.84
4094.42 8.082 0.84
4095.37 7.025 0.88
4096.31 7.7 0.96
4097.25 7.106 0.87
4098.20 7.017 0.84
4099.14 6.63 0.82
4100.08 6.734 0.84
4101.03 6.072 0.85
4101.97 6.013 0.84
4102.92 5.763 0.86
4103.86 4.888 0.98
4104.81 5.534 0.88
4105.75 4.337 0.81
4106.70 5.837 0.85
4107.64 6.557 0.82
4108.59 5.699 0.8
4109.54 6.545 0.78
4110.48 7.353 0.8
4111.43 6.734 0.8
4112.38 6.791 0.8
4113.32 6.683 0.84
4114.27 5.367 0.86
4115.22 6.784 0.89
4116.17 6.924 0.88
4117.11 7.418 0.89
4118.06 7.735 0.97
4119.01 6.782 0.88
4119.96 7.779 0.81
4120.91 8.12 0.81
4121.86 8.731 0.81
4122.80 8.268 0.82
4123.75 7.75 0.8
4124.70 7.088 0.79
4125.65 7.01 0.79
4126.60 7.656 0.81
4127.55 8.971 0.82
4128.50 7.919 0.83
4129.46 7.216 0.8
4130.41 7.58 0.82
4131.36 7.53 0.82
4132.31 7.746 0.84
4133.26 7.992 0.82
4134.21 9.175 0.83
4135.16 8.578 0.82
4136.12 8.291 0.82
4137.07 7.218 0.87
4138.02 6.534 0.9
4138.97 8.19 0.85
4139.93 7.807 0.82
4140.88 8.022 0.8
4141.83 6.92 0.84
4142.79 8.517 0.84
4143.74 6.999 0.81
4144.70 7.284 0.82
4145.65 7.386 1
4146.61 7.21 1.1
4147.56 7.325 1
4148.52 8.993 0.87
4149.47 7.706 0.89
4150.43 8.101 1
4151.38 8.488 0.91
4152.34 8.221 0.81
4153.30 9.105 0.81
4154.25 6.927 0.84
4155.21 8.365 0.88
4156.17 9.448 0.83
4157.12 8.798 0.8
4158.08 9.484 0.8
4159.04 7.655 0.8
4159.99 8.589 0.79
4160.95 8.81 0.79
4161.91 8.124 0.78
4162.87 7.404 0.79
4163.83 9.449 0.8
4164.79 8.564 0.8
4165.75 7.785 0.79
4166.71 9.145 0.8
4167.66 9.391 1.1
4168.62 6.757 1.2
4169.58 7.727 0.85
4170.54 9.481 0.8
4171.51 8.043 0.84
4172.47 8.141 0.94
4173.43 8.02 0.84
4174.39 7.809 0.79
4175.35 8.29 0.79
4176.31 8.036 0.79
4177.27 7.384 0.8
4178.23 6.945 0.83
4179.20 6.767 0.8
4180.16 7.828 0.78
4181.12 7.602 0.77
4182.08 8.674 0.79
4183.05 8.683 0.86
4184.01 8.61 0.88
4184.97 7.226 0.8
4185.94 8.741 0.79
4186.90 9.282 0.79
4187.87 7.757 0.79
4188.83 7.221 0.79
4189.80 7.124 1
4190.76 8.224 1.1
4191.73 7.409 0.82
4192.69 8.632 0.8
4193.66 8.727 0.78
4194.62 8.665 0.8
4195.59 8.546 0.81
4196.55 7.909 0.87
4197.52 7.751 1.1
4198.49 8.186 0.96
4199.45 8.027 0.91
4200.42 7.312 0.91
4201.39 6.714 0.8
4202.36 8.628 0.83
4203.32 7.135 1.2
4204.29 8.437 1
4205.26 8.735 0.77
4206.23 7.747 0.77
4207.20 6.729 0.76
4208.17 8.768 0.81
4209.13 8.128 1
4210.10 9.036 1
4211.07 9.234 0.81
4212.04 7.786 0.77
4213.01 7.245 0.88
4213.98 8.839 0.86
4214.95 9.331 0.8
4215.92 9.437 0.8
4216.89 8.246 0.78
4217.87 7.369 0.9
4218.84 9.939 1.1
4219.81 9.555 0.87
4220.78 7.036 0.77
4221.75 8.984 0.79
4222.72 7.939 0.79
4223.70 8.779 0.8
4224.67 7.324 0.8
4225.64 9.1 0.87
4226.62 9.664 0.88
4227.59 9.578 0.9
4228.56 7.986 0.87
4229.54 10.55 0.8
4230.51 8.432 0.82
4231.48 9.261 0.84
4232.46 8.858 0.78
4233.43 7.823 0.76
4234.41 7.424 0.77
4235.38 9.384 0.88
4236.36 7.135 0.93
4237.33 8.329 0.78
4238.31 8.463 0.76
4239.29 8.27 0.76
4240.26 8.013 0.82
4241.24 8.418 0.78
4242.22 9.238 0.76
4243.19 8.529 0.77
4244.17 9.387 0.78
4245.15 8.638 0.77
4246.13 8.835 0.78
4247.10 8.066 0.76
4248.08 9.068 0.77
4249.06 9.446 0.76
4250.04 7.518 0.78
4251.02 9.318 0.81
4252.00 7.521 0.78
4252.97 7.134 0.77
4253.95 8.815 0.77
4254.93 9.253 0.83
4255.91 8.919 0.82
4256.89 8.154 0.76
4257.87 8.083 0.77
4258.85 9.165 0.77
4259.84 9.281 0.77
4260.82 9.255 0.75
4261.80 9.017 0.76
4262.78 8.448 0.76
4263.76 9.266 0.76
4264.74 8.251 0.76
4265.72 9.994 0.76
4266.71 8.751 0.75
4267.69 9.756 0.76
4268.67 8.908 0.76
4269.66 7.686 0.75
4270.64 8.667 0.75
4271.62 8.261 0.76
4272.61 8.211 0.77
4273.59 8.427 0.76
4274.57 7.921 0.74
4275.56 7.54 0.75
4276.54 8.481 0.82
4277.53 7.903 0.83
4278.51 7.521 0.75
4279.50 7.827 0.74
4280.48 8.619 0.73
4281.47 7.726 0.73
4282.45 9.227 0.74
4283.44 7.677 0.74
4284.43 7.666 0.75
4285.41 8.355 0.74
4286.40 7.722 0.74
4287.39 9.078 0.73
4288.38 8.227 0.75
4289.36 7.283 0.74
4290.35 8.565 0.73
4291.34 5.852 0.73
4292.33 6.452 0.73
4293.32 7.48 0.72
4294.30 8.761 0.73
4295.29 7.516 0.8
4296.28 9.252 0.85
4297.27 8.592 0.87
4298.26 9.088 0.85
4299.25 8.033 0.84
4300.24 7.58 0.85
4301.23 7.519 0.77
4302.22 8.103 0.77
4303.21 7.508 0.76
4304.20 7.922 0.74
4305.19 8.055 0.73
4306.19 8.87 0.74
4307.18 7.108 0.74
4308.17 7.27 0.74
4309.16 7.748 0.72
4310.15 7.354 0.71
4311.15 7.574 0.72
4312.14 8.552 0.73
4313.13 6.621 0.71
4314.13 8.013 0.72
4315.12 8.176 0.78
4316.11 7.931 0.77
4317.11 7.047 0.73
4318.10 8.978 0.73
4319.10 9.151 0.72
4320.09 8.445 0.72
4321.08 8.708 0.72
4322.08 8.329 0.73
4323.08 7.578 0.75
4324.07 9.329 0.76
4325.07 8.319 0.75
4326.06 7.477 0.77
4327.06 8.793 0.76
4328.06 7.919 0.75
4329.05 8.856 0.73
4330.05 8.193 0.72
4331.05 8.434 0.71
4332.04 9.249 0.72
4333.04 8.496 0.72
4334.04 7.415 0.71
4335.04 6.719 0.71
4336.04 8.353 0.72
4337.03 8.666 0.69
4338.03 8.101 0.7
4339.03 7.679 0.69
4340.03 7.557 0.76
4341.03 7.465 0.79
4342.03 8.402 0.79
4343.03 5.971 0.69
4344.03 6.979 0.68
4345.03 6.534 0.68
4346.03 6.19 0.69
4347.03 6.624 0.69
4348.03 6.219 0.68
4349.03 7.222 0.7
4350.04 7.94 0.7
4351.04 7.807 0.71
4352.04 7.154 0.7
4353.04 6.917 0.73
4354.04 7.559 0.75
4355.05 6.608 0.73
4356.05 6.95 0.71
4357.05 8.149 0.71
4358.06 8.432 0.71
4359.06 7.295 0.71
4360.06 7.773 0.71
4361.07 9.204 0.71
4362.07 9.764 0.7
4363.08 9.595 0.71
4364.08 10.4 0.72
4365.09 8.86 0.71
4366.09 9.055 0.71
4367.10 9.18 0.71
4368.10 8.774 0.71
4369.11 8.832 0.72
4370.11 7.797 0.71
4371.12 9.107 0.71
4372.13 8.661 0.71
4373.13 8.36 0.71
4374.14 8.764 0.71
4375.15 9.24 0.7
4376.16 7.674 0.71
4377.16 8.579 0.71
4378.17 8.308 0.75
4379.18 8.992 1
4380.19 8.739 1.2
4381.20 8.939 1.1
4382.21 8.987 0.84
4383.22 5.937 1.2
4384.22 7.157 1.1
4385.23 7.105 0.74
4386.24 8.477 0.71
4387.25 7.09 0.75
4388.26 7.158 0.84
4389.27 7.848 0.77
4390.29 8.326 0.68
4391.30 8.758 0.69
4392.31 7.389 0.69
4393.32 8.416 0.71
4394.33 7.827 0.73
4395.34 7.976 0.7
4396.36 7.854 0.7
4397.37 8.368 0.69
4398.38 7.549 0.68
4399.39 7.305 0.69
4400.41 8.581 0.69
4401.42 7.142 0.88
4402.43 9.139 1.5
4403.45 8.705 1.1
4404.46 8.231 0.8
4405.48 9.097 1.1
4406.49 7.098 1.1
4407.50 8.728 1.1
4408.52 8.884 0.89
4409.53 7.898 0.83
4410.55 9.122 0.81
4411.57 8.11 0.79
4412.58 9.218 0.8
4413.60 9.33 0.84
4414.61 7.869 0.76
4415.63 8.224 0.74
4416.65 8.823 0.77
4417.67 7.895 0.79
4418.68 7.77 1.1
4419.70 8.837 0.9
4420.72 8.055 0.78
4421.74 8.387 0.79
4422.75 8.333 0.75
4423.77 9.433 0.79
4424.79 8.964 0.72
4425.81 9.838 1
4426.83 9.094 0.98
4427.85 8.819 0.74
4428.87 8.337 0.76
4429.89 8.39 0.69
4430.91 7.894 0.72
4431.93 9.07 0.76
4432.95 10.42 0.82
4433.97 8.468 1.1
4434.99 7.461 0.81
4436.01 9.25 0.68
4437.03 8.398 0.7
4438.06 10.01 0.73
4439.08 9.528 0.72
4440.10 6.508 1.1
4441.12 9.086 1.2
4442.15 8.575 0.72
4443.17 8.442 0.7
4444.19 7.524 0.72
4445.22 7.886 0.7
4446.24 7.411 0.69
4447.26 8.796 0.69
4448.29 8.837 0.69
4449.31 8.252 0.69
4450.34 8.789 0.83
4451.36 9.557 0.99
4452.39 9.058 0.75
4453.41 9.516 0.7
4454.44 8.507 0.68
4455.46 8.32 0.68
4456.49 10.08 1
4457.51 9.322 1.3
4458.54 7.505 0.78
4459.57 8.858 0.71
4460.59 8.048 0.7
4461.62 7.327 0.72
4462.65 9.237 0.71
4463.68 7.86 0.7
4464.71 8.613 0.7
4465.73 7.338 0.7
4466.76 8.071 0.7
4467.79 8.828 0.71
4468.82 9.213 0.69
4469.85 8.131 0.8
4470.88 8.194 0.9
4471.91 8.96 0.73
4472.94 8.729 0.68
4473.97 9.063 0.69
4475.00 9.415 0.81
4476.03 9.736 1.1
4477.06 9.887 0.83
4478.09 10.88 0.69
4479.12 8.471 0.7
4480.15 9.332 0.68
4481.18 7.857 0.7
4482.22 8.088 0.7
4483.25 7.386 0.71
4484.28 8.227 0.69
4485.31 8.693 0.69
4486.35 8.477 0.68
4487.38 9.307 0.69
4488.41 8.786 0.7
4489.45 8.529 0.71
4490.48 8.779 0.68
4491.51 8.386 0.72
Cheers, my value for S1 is 1.1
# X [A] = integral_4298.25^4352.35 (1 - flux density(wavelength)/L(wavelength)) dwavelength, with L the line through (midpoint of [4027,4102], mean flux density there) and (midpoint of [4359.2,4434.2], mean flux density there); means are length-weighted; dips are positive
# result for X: 3.7 A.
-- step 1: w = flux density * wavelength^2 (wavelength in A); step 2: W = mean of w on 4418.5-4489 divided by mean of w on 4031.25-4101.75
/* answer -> 1.3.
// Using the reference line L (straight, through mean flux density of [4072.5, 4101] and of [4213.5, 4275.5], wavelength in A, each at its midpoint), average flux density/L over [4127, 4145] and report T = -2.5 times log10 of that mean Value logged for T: 0.04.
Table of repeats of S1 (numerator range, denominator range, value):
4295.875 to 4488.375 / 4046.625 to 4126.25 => 1.24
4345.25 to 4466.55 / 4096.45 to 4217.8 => 1.21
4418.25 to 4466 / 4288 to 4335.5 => 1.14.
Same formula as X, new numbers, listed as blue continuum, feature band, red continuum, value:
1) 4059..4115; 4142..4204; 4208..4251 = 1.1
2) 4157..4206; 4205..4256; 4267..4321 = -2.8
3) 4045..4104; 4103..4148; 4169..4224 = 5.0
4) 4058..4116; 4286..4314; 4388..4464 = 1.1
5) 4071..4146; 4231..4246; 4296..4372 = -1.4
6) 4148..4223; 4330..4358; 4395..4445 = 3.0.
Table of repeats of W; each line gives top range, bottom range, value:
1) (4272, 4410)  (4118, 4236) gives 1.06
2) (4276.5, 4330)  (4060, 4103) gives 1.11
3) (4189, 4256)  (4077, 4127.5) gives 1.22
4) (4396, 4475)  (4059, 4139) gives 1.30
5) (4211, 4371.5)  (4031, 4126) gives 1.16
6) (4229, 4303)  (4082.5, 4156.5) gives 1.20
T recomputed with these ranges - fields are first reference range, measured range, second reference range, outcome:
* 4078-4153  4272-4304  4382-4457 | 0.000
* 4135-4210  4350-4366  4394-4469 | 0.025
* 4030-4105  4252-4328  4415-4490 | 0.029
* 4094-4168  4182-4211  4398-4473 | -0.049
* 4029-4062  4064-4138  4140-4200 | 0.098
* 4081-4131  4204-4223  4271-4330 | -0.098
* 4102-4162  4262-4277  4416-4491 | -0.077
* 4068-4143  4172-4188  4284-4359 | -0.050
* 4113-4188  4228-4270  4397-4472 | -0.067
